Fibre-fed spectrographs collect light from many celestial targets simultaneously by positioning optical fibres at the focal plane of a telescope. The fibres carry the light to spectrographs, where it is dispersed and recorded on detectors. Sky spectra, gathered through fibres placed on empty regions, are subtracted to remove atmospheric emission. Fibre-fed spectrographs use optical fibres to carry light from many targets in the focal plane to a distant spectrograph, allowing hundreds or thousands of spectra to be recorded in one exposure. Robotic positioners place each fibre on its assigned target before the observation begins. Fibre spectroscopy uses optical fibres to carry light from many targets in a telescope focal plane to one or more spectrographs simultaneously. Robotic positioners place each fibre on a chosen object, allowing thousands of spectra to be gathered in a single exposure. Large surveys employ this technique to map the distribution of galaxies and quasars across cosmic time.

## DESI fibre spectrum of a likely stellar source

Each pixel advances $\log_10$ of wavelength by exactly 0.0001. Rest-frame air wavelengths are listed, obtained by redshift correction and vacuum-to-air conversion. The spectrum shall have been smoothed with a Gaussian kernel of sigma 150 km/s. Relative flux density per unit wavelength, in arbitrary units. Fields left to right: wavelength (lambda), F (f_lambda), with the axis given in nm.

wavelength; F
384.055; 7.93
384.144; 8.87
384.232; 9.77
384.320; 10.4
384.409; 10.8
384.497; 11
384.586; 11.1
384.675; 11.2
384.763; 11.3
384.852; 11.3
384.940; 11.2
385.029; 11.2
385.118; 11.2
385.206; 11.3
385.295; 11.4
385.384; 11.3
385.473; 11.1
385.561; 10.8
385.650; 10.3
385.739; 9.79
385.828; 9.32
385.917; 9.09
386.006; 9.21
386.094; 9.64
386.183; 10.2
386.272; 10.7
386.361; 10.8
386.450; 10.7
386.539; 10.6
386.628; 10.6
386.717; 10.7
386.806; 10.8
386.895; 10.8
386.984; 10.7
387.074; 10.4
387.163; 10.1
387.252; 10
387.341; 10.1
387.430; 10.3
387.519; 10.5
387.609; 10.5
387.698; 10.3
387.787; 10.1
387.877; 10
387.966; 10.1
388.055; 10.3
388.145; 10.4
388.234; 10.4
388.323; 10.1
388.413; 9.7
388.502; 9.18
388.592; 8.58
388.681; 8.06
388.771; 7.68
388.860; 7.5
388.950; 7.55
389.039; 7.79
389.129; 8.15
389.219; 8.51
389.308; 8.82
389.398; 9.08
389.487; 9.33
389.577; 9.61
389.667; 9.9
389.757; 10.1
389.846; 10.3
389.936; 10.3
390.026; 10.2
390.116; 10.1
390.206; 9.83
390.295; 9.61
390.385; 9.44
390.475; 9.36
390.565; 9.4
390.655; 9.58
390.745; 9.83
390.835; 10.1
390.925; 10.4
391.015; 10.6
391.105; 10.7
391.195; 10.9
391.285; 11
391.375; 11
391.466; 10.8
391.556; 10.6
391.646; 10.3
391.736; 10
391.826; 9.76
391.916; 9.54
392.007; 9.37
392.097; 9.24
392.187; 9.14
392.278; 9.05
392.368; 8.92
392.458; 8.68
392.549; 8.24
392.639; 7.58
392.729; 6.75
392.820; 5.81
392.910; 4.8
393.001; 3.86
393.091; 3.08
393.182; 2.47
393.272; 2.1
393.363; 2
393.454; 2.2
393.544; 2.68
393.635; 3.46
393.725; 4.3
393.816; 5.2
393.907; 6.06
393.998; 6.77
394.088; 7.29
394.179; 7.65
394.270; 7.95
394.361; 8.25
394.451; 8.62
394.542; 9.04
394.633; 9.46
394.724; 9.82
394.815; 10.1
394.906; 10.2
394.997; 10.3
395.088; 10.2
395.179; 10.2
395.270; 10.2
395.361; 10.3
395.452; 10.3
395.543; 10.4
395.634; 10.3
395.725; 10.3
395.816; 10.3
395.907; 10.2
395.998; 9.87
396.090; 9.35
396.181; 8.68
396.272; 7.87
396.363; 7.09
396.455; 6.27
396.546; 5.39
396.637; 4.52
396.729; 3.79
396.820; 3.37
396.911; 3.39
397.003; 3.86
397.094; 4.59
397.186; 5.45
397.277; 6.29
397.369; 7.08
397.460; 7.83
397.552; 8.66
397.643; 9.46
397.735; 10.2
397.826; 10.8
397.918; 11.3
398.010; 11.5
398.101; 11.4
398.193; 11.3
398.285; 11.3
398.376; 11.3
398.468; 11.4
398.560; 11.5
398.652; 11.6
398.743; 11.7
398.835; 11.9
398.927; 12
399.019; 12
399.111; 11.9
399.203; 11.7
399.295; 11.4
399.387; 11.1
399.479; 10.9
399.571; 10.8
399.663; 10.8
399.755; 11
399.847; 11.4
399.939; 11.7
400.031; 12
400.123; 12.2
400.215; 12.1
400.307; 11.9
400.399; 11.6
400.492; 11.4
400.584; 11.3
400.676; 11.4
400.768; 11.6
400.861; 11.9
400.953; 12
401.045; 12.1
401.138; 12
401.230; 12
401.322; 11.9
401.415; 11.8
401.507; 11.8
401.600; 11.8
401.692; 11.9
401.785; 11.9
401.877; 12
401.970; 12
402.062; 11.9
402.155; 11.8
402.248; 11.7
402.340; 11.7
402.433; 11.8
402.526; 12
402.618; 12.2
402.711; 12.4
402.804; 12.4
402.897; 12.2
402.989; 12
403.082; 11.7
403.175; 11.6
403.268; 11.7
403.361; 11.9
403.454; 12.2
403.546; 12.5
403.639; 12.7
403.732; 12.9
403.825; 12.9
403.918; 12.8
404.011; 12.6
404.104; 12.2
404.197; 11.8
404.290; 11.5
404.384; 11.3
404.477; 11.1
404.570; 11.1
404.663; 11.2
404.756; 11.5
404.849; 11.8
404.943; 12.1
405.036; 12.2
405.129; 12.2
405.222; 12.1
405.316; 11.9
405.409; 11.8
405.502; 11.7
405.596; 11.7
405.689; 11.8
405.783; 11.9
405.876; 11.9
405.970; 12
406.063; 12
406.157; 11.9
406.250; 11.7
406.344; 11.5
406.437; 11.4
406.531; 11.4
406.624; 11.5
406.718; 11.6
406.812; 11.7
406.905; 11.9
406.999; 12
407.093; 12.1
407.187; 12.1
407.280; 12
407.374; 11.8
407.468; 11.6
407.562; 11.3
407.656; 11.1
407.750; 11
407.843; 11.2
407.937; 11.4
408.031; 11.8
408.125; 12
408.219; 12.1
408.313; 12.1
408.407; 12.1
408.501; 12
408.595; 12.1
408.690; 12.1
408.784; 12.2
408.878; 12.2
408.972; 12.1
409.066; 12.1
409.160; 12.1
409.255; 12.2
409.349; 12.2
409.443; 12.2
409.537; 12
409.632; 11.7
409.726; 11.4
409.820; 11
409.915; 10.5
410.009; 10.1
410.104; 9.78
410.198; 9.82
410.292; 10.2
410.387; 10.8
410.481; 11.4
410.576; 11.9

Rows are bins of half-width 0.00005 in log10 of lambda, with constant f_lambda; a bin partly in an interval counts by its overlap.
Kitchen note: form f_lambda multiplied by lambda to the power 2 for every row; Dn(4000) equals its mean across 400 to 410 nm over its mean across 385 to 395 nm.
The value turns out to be 1.42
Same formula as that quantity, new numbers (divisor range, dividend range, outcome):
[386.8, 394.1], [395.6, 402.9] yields 1.26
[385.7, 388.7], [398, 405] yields 1.25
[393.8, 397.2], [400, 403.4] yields 1.53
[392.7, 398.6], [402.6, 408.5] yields 1.62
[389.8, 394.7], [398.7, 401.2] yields 1.51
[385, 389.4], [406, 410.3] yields 1.30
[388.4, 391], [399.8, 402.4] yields 1.35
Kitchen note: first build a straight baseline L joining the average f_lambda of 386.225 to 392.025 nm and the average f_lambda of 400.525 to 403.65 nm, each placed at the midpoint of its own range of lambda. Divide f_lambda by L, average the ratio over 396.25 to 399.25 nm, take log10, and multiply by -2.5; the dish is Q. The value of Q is 0.27 mag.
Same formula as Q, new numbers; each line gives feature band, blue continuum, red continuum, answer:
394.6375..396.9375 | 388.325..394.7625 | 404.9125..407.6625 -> 0.08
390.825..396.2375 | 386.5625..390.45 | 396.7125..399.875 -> 0.17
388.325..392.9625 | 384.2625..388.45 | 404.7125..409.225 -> 0.17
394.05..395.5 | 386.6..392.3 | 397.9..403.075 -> 0.15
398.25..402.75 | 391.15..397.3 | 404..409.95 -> -0.21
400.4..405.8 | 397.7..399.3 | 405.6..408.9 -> -0.03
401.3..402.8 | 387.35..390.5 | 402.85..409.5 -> -0.06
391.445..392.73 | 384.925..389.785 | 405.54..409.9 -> 0.12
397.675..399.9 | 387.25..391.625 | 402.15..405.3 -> -0.01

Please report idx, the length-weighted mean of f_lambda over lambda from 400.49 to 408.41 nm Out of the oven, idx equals 11.9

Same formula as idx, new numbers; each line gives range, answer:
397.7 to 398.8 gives 11.3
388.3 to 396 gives 8.55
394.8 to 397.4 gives 7.91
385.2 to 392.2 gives 9.92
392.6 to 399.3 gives 8.09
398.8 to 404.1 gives 11.9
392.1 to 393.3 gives 6.36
